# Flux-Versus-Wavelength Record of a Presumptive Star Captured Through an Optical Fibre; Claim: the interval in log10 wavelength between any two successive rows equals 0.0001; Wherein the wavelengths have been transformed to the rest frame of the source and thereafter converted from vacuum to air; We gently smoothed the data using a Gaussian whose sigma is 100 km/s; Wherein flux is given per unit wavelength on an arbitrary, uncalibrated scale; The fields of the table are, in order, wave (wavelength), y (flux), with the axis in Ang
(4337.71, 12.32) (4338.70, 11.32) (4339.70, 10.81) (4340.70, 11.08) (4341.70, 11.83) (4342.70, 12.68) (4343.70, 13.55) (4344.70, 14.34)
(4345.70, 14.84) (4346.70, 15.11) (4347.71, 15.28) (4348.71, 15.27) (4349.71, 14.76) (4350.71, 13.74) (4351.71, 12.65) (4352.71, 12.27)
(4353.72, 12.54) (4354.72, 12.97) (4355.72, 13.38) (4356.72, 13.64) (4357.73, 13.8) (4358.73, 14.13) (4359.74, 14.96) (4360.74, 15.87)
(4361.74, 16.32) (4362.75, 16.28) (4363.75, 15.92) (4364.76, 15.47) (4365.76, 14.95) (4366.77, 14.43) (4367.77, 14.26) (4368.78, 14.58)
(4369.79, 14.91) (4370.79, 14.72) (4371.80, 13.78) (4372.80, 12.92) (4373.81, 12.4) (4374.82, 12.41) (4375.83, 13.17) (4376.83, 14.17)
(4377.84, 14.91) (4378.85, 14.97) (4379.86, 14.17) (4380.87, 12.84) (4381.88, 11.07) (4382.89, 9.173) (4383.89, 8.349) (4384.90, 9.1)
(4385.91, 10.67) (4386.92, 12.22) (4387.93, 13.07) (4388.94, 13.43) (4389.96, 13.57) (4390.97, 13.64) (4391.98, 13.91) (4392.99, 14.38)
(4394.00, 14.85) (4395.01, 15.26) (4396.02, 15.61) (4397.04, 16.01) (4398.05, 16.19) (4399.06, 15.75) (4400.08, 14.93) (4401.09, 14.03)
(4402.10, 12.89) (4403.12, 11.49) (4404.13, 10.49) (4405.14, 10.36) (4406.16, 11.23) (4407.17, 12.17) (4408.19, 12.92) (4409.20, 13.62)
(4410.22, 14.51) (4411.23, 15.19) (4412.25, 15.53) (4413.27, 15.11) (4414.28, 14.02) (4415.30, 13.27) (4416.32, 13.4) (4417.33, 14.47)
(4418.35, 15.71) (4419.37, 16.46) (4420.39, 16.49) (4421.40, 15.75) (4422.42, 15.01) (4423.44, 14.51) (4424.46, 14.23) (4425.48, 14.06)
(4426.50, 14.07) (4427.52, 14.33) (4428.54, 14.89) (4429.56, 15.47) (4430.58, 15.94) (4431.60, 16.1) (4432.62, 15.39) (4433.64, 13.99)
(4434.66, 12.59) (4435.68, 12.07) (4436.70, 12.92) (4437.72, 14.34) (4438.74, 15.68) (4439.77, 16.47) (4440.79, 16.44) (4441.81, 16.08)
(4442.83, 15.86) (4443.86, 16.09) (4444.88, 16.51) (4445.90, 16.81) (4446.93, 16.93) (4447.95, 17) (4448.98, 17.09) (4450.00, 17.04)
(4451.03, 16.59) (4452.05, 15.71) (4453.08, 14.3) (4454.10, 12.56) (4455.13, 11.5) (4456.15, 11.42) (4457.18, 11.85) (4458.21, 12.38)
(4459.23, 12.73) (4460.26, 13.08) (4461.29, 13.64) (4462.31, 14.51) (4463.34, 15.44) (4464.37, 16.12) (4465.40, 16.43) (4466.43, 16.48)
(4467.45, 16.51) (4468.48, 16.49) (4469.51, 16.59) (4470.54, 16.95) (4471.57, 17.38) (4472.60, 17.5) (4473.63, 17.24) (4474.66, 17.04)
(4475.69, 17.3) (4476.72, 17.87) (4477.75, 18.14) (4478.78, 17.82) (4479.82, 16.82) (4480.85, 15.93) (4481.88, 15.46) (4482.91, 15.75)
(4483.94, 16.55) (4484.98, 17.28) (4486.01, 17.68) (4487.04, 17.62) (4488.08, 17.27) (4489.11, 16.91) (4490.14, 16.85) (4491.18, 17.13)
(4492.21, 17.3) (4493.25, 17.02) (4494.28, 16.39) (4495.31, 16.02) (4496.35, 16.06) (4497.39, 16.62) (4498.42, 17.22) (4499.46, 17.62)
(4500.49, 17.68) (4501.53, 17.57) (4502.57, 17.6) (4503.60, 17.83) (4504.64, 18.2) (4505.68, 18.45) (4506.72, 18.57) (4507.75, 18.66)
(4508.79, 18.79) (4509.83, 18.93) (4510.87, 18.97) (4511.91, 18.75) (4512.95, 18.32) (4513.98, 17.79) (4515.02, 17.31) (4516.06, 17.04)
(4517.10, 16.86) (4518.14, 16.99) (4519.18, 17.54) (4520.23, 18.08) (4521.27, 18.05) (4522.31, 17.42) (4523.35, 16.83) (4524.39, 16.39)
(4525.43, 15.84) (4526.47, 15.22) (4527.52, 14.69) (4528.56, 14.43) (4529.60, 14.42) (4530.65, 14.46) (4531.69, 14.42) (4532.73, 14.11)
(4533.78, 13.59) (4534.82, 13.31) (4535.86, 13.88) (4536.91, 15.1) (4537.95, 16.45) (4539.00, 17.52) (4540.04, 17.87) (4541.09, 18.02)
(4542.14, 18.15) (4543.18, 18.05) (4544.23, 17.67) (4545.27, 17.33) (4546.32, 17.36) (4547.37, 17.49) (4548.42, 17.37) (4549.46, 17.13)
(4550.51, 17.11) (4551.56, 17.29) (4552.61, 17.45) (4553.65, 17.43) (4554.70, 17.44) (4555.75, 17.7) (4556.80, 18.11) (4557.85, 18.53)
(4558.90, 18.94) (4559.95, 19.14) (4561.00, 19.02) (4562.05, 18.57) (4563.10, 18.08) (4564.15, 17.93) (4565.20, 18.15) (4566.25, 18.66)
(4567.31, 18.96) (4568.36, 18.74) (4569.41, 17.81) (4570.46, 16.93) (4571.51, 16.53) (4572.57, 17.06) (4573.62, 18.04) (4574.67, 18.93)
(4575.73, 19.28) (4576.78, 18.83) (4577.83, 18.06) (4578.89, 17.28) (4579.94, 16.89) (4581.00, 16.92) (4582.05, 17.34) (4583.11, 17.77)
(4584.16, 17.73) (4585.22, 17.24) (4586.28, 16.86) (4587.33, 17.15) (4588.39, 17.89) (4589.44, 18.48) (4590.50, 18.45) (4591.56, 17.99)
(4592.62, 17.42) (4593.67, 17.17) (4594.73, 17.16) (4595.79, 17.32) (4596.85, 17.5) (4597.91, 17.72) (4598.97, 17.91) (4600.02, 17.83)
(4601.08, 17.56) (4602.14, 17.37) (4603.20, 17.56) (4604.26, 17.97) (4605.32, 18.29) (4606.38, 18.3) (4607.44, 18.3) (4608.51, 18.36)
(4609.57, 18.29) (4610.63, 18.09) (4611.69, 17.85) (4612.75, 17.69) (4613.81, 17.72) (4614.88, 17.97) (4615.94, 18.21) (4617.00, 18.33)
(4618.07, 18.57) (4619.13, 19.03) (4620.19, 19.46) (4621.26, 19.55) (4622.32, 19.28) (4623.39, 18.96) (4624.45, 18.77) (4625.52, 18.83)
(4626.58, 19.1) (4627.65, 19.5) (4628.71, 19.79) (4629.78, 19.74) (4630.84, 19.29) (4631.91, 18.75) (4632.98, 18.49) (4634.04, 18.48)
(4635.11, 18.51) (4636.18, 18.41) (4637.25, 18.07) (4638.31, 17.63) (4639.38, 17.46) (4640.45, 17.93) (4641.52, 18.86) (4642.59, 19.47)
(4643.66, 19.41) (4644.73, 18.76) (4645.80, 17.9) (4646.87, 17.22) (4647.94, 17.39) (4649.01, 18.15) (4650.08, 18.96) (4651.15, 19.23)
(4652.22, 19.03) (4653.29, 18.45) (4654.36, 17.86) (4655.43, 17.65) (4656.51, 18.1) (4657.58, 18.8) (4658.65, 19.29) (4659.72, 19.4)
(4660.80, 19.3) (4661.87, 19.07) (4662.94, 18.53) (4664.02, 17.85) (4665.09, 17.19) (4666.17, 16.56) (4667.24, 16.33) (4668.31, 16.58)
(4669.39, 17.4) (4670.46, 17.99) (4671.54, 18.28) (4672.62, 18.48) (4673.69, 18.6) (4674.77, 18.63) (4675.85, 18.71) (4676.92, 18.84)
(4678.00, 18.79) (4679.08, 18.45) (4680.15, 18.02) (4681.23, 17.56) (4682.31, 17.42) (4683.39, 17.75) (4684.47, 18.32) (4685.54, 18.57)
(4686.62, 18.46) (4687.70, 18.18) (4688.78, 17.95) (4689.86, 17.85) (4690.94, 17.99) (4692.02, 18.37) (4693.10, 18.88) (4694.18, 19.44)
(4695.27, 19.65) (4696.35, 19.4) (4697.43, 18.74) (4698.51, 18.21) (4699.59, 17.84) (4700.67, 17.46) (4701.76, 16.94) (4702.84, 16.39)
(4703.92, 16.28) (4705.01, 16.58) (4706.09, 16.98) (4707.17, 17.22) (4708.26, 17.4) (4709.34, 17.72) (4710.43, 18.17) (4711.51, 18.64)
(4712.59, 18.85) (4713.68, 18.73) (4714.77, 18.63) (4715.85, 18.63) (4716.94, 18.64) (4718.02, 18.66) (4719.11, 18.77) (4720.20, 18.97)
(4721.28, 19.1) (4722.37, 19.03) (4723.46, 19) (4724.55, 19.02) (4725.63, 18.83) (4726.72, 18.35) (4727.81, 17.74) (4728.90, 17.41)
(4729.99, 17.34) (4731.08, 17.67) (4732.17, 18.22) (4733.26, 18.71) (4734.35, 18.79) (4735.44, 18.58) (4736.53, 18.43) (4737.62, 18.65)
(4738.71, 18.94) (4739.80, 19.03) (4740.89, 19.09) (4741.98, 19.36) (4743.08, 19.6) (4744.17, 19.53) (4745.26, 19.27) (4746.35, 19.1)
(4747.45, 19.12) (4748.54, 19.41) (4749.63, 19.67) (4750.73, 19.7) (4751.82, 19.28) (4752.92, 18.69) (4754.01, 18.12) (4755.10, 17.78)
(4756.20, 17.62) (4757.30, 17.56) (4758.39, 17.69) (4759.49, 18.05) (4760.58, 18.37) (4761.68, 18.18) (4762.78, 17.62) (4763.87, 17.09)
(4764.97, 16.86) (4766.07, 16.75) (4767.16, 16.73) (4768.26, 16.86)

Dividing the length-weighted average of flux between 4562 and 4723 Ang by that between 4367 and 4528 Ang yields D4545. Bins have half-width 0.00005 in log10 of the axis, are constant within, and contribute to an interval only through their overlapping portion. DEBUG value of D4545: 1.19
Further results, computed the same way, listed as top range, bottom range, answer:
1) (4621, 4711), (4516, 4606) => 1.06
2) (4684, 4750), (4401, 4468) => 1.27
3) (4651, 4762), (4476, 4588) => 1.06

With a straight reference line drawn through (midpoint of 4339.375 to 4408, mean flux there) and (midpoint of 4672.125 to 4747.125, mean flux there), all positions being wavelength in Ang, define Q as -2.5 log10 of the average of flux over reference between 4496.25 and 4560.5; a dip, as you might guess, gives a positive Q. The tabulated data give -0.09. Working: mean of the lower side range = 13.5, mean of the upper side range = 18.4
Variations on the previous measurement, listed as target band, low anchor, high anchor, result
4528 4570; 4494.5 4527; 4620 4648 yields 0.05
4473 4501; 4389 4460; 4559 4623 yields -0.08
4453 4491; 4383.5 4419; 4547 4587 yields -0.03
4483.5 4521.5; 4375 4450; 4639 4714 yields -0.13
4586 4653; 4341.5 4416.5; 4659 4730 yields -0.07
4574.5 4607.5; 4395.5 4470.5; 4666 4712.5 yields -0.07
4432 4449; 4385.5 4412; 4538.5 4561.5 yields -0.04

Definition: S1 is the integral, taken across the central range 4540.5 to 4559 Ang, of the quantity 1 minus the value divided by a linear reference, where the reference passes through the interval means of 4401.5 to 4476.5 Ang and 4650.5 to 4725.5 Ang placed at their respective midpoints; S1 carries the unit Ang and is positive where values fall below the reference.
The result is -1.5 Ang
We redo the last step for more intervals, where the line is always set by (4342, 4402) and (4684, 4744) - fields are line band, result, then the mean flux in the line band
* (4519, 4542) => 0.2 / 15.8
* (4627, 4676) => -2.4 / 18.4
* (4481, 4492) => -1.1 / 16.8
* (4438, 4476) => -1.4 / 15.5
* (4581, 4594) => -0.7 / 17.6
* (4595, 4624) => -2.1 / 18.2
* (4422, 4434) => -0.2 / 14.8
